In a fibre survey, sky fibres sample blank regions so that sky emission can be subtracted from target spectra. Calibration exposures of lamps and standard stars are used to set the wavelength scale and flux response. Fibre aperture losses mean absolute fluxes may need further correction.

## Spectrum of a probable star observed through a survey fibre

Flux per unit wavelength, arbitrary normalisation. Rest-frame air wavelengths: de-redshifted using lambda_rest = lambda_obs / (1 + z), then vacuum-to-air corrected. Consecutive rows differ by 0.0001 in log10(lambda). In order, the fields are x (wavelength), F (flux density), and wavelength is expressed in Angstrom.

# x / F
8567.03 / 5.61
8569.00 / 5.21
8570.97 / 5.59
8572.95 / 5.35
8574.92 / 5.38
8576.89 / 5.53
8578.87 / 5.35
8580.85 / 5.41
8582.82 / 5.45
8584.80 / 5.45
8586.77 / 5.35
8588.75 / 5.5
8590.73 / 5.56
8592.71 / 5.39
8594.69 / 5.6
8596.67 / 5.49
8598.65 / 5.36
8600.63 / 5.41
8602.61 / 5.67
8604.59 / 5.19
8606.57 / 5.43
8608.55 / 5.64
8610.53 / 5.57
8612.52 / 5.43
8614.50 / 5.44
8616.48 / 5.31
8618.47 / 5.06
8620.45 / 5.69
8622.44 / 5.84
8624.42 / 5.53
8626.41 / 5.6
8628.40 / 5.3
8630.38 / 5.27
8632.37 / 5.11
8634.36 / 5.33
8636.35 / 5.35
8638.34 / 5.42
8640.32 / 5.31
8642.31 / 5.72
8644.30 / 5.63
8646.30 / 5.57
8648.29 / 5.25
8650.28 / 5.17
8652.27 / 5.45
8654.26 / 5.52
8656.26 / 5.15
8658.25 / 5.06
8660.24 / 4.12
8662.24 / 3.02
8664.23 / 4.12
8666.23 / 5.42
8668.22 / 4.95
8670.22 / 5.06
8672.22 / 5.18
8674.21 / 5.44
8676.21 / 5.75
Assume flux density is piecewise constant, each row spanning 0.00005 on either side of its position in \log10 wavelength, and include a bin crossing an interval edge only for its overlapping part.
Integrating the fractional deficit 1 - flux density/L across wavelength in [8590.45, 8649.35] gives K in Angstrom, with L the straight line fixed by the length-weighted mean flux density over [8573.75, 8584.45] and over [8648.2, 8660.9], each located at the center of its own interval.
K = -2.10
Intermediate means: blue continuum 5.43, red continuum 5.12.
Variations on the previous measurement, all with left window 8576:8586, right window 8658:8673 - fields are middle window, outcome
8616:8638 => -1.9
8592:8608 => -0.6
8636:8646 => -1.4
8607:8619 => -0.7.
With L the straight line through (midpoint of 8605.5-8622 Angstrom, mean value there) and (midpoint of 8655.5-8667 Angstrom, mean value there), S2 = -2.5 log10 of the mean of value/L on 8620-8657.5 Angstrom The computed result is -0.11 mag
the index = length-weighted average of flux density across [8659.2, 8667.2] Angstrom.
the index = 4.17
